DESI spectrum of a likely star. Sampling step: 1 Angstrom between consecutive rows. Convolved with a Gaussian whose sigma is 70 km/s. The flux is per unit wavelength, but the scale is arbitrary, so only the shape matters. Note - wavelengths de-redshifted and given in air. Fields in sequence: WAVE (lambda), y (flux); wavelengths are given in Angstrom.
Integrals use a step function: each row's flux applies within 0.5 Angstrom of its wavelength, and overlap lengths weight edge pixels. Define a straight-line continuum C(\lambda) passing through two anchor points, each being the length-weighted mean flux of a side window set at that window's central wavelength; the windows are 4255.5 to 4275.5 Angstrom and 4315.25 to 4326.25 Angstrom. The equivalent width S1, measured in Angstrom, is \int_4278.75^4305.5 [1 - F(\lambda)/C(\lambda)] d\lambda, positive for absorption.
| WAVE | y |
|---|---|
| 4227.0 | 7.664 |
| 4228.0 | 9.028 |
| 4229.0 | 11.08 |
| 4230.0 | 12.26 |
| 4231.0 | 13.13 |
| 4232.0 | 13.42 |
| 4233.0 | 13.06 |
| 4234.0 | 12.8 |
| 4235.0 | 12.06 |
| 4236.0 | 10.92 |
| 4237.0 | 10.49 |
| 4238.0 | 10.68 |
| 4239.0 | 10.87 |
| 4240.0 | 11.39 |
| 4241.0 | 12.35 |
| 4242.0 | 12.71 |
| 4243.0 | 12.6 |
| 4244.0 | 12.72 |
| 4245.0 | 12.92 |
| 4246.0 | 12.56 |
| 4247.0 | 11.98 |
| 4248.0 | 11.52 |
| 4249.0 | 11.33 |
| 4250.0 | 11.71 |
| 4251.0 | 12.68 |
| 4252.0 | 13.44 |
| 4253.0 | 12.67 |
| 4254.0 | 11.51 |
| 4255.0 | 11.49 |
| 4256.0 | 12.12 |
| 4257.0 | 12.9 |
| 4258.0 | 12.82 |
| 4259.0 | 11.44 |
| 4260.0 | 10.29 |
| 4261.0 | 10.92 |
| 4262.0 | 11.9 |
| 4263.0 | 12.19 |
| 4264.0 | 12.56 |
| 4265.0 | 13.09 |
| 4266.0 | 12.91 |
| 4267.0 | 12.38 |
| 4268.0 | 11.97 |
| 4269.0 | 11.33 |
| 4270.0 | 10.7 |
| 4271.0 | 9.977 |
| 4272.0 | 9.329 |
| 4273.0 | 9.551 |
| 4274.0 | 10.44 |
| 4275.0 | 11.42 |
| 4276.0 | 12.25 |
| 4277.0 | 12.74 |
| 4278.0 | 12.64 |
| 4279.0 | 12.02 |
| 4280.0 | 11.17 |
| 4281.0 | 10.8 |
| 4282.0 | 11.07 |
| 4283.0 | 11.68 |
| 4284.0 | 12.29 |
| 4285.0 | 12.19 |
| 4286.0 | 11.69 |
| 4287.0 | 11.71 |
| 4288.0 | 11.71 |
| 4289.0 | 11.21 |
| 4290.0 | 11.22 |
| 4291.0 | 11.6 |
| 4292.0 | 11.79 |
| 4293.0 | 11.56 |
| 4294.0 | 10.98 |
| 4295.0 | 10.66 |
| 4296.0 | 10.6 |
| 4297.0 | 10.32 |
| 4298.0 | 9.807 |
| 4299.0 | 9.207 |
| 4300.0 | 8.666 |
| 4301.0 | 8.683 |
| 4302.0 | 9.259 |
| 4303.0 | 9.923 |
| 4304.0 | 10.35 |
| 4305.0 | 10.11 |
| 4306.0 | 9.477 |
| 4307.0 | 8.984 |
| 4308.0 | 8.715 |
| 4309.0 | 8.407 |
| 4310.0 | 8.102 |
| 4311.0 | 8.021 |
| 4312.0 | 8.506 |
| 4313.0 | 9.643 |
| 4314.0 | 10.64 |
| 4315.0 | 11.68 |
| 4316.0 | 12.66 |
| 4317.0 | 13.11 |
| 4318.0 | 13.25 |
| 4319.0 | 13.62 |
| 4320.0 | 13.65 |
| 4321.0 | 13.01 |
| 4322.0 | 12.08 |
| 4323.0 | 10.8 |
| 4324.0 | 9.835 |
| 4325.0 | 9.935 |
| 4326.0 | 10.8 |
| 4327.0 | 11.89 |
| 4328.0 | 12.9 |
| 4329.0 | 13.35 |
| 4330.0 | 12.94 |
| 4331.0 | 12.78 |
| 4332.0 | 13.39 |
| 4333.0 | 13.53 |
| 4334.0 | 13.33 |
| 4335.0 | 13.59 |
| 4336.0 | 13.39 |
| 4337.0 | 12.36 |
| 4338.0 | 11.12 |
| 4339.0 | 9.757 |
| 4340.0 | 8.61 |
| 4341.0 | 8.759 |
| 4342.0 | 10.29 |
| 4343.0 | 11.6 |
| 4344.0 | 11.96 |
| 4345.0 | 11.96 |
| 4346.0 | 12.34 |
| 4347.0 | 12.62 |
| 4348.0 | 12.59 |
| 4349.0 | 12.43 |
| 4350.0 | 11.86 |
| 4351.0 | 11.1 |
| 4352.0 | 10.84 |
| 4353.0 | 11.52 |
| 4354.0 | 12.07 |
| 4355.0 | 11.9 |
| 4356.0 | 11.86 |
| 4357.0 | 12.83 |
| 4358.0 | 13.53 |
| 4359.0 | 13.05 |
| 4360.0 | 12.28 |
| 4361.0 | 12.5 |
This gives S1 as 2.2 Angstrom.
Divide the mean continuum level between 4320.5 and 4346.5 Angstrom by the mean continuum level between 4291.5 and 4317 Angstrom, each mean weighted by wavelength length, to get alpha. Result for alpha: 1.19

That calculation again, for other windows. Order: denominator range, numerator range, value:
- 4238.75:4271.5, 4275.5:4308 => 0.90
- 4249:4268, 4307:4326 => 0.89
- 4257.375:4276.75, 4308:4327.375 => 0.96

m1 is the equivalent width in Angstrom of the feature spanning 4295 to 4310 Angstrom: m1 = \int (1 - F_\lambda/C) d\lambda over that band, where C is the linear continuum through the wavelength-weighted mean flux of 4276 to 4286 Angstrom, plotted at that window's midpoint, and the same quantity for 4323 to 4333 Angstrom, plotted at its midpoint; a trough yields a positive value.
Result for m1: 3.1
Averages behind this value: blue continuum 11.9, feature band 9.46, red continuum 12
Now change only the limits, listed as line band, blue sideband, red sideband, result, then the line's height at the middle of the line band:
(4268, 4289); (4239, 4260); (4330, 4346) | 1.2 Angstrom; 12.1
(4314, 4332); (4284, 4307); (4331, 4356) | -1.5 Angstrom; 11.3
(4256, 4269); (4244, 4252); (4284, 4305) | -0.4 Angstrom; 11.7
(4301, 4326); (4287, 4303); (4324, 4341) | 1.5 Angstrom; 11.2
